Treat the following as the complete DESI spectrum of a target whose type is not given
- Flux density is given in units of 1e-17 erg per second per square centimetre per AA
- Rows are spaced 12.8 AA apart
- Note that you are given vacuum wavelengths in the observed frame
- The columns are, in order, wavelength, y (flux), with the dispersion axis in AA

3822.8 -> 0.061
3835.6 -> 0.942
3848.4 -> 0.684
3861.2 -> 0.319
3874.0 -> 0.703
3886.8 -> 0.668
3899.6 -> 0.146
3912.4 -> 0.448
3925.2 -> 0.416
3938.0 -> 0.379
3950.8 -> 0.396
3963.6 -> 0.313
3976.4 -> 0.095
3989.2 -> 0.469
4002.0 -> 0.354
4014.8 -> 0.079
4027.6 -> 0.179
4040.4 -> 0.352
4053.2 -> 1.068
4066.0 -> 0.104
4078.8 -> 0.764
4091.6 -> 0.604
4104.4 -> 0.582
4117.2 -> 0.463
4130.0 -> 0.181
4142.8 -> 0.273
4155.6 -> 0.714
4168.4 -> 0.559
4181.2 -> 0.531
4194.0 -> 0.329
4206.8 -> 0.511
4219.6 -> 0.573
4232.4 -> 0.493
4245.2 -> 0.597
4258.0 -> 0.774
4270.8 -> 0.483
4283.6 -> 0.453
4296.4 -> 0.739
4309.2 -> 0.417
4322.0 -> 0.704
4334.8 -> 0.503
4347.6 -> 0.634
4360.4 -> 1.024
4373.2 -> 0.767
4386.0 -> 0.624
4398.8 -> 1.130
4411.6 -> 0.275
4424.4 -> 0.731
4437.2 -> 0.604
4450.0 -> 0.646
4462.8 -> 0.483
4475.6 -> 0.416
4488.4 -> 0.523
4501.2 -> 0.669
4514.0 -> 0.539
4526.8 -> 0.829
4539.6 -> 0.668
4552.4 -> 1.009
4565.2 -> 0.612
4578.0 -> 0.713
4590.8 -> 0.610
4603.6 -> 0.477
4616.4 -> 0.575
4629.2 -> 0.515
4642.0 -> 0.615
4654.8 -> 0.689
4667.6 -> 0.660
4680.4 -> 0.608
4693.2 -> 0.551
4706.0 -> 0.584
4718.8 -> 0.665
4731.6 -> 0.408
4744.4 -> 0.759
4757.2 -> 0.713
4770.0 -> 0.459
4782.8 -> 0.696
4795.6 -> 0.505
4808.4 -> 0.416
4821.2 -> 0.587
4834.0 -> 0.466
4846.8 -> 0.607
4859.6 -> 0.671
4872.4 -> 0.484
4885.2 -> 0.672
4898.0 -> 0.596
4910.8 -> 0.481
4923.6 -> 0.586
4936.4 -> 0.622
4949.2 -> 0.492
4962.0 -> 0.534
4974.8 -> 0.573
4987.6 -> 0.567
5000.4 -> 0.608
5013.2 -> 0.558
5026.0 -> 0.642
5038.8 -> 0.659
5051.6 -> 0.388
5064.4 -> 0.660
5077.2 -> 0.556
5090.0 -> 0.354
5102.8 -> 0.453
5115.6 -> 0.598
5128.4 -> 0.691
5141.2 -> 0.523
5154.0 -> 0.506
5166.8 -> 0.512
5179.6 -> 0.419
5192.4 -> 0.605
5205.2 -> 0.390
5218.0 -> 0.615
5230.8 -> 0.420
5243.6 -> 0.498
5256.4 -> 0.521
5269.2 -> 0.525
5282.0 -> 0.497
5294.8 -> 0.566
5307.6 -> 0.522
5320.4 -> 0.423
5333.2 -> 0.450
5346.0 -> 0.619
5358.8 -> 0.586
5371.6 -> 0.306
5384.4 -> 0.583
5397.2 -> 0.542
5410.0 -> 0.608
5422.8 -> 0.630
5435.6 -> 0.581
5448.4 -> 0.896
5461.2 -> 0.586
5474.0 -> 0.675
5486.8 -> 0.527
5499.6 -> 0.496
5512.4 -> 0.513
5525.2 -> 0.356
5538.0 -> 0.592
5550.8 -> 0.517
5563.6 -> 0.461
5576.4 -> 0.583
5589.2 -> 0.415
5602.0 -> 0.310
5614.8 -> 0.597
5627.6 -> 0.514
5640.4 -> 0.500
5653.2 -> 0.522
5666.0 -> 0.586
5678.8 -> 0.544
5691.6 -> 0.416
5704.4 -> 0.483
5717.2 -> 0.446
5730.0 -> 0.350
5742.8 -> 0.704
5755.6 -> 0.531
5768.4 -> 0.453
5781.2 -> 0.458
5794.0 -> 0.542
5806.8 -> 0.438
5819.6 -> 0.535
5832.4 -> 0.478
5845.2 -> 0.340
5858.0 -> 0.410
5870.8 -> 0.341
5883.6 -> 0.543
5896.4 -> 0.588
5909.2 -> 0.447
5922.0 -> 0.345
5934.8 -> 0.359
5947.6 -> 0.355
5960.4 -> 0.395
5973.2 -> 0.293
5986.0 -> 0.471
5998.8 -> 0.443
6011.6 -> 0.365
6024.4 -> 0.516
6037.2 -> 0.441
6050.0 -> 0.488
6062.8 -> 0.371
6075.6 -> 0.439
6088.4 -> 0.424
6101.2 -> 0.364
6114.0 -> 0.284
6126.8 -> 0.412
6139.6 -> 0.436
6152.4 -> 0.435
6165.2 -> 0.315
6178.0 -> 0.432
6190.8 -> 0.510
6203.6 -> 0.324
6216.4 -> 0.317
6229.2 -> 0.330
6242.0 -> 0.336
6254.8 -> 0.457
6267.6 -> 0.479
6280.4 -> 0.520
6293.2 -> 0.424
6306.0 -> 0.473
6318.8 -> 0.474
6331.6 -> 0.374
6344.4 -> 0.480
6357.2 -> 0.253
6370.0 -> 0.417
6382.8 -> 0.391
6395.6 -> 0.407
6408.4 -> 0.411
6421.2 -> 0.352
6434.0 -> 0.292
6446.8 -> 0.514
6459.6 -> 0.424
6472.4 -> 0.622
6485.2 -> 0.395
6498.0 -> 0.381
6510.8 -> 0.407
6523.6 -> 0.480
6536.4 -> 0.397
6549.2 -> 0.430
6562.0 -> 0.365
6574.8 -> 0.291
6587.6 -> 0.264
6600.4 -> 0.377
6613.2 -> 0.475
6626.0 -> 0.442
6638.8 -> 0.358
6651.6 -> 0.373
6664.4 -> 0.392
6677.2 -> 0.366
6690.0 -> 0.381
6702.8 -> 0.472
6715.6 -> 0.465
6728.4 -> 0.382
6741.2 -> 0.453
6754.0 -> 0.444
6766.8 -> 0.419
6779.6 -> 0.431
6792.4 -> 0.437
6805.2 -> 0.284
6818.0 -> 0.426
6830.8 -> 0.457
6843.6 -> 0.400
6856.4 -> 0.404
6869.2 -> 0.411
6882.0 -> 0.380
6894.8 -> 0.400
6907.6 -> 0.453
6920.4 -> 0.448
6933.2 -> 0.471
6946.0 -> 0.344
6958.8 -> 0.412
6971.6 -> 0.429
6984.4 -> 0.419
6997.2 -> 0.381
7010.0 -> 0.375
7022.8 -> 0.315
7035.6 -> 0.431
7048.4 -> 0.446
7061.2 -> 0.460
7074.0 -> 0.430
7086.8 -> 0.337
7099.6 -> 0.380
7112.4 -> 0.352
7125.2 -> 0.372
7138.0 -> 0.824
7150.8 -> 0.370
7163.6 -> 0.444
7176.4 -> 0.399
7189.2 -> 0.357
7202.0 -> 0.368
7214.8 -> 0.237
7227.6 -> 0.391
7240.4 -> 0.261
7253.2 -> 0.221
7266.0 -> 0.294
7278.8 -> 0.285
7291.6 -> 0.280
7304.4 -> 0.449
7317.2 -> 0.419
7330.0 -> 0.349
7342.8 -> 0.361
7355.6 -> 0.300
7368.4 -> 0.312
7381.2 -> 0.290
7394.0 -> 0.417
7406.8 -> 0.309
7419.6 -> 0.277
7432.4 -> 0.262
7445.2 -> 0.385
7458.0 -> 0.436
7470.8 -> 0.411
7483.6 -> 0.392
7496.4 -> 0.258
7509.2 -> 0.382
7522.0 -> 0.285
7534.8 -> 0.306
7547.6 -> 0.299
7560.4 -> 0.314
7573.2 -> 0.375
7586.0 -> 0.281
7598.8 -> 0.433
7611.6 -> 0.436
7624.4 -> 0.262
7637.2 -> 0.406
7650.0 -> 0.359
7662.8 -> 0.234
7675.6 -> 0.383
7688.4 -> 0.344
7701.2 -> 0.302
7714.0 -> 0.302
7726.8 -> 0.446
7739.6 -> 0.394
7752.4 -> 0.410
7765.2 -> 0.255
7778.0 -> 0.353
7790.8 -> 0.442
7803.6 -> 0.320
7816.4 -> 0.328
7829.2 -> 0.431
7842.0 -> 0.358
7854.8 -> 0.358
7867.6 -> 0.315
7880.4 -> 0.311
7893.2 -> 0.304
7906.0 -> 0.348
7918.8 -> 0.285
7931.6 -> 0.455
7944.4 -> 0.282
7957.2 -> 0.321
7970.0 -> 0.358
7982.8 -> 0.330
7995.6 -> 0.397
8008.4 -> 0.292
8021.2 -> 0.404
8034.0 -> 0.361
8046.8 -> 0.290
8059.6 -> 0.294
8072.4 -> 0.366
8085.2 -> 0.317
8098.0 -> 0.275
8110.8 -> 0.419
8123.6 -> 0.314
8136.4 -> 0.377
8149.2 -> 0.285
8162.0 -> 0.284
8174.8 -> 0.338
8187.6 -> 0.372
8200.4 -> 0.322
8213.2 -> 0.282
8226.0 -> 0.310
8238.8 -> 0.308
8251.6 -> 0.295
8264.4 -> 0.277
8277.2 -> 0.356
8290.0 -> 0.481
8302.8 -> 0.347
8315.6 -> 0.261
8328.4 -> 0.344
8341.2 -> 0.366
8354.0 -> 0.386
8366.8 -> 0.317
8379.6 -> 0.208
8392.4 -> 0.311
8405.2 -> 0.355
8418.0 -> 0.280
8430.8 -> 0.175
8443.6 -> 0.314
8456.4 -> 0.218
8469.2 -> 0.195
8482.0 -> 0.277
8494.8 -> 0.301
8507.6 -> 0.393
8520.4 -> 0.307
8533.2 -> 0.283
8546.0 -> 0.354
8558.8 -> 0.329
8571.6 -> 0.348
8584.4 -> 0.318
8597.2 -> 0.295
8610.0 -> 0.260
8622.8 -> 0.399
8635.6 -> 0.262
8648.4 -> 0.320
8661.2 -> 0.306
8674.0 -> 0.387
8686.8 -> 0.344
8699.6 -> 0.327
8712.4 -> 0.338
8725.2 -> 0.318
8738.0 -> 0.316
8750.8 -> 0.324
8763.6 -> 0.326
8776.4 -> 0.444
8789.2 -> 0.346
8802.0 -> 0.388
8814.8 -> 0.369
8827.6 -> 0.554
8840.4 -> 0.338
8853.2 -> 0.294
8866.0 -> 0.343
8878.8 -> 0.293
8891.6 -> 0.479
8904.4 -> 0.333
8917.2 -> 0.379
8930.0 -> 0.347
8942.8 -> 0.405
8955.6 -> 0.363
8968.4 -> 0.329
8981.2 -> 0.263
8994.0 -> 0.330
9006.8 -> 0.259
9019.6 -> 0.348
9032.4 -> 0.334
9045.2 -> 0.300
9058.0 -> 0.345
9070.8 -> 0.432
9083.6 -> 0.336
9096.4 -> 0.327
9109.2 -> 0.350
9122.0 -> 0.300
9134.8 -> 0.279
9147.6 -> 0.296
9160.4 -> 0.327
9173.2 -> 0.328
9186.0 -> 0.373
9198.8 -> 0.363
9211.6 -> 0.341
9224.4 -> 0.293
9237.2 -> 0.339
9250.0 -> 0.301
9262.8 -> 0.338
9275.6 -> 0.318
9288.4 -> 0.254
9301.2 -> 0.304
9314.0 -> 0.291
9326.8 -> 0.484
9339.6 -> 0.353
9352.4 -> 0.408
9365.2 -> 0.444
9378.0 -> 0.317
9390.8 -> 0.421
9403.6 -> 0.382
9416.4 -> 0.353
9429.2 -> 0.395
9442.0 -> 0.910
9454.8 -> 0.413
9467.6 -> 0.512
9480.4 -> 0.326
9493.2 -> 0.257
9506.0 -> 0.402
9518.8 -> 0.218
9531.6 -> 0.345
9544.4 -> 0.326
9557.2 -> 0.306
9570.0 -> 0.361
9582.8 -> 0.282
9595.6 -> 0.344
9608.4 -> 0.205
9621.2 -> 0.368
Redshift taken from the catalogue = 0.09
